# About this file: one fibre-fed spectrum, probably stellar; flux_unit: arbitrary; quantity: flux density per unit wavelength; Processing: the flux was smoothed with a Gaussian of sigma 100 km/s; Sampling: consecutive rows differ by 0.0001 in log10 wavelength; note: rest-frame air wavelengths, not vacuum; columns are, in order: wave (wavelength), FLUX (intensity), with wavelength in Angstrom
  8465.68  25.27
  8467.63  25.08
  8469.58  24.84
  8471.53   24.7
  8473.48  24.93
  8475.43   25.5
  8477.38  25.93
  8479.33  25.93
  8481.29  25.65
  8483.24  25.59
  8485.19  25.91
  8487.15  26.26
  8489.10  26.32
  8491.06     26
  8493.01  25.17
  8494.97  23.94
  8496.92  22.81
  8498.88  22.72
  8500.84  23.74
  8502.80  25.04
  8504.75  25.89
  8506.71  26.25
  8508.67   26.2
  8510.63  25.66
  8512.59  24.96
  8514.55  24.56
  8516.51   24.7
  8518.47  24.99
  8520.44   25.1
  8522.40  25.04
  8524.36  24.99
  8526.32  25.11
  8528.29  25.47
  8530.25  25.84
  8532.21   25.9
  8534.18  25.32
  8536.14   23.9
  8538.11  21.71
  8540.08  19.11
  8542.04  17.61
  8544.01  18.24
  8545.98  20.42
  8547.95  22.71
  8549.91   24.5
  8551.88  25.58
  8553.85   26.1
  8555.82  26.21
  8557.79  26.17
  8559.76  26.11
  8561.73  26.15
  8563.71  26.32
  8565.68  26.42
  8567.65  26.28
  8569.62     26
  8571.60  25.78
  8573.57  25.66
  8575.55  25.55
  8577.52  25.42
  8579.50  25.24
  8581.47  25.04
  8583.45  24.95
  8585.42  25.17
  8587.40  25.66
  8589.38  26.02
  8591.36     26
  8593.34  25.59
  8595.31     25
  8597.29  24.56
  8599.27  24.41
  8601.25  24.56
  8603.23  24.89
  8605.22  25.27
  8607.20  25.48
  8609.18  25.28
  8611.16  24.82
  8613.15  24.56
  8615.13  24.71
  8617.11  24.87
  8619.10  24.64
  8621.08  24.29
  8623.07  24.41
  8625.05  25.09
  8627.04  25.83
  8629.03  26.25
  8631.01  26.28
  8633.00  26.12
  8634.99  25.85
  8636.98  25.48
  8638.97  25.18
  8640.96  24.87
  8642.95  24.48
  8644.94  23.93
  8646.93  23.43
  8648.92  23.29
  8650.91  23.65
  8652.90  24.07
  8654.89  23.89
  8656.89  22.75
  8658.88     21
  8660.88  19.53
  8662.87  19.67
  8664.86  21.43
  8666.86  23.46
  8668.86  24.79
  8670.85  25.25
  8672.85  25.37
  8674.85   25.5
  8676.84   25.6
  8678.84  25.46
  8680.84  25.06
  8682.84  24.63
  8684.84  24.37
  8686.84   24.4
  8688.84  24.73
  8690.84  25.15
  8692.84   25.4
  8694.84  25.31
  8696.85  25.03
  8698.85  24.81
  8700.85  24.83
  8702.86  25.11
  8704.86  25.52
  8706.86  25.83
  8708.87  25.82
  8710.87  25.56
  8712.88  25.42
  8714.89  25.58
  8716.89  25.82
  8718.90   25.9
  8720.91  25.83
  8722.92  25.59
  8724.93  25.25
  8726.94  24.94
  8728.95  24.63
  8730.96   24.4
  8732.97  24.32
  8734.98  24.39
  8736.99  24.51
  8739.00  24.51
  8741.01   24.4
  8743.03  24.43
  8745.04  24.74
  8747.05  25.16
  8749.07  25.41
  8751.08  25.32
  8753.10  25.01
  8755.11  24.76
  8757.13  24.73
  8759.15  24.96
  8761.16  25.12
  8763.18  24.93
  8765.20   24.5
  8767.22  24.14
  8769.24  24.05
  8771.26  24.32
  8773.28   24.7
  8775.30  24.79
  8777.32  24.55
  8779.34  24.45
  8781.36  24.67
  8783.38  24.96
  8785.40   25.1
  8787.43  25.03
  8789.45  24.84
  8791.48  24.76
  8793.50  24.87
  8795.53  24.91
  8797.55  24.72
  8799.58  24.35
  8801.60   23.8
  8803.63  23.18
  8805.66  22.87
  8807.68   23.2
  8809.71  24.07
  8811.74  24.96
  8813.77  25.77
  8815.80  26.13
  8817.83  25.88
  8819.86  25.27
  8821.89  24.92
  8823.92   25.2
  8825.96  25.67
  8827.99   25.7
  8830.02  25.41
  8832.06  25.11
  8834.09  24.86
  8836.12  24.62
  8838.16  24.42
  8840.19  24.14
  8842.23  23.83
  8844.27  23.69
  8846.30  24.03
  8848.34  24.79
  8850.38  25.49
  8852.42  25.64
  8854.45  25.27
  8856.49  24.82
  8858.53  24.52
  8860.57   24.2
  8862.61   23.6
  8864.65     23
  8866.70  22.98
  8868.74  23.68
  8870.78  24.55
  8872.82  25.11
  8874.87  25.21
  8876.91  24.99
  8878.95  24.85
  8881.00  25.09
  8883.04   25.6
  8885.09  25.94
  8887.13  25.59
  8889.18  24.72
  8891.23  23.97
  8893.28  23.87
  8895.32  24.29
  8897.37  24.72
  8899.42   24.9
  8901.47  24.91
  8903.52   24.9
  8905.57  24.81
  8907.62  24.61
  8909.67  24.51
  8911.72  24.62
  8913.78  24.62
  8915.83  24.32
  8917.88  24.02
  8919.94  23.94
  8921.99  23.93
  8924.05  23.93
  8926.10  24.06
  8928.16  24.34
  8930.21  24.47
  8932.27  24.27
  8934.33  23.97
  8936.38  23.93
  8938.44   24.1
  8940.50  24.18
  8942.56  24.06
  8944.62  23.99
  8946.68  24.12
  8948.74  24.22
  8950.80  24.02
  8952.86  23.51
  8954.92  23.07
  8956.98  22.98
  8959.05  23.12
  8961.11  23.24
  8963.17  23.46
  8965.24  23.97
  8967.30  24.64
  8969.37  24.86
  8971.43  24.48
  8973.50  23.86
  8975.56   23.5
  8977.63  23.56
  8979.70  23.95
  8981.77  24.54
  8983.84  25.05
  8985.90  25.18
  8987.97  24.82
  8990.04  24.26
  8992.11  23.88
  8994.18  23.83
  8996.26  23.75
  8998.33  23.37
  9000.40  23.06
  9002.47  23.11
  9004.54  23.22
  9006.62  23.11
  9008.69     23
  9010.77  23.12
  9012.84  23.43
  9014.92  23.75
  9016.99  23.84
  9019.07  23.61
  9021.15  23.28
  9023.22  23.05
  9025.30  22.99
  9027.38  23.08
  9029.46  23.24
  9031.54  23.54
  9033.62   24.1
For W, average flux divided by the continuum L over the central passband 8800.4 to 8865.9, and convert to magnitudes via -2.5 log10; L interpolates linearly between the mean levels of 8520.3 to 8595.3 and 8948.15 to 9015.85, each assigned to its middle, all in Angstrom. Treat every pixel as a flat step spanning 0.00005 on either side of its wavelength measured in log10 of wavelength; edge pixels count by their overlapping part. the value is -0.02 mag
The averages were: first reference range 24.7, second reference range 23.8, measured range 24.6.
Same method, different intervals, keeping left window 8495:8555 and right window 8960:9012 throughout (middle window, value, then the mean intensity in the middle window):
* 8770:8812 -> -0.022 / 24.4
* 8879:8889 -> -0.066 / 25.4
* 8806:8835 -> -0.052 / 25.1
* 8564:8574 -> -0.090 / 26.1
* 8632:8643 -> -0.062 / 25.4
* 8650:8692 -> 0.007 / 23.8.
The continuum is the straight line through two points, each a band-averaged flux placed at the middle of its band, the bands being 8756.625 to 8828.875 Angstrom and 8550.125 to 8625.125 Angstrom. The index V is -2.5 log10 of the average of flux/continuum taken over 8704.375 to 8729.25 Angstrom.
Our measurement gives -0.02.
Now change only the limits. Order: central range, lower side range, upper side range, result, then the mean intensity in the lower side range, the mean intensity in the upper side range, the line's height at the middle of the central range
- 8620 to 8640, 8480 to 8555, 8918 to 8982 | -0.054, 24.3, 23.9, 24.2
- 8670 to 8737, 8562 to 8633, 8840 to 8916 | -0.005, 25.3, 24.6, 25.1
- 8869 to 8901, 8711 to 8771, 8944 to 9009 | -0.027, 24.9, 23.8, 24.3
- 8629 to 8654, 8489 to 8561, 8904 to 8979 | -0.024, 24.3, 24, 24.2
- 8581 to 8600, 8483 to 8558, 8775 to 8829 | -0.034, 24.4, 24.8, 24.5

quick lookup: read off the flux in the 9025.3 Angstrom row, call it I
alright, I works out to 22.99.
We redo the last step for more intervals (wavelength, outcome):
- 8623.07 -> 24.41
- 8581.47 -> 25.04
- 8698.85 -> 24.81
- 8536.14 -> 23.9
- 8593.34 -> 25.59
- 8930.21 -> 24.47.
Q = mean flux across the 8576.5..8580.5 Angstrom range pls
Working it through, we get 25.4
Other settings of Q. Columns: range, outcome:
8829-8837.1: 25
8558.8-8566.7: 26.2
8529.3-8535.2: 25.7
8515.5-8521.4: 24.9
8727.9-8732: 24.5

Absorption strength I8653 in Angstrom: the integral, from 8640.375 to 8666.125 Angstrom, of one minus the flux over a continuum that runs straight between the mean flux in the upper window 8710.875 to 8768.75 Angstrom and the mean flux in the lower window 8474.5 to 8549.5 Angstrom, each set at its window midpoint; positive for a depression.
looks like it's 2.1 Angstrom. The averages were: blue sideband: 24.4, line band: 22.7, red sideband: 25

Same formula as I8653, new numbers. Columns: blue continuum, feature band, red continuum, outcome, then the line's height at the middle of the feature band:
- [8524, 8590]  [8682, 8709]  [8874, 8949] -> -0.5 Angstrom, 24.6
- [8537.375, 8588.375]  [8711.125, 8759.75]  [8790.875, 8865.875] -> -0.9 Angstrom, 24.6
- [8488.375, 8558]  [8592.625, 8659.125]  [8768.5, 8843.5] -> -0.8 Angstrom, 24.4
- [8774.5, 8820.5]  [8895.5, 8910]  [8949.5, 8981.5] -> -0.4 Angstrom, 24.1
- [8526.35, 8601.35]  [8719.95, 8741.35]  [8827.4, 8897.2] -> -0.1 Angstrom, 24.6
